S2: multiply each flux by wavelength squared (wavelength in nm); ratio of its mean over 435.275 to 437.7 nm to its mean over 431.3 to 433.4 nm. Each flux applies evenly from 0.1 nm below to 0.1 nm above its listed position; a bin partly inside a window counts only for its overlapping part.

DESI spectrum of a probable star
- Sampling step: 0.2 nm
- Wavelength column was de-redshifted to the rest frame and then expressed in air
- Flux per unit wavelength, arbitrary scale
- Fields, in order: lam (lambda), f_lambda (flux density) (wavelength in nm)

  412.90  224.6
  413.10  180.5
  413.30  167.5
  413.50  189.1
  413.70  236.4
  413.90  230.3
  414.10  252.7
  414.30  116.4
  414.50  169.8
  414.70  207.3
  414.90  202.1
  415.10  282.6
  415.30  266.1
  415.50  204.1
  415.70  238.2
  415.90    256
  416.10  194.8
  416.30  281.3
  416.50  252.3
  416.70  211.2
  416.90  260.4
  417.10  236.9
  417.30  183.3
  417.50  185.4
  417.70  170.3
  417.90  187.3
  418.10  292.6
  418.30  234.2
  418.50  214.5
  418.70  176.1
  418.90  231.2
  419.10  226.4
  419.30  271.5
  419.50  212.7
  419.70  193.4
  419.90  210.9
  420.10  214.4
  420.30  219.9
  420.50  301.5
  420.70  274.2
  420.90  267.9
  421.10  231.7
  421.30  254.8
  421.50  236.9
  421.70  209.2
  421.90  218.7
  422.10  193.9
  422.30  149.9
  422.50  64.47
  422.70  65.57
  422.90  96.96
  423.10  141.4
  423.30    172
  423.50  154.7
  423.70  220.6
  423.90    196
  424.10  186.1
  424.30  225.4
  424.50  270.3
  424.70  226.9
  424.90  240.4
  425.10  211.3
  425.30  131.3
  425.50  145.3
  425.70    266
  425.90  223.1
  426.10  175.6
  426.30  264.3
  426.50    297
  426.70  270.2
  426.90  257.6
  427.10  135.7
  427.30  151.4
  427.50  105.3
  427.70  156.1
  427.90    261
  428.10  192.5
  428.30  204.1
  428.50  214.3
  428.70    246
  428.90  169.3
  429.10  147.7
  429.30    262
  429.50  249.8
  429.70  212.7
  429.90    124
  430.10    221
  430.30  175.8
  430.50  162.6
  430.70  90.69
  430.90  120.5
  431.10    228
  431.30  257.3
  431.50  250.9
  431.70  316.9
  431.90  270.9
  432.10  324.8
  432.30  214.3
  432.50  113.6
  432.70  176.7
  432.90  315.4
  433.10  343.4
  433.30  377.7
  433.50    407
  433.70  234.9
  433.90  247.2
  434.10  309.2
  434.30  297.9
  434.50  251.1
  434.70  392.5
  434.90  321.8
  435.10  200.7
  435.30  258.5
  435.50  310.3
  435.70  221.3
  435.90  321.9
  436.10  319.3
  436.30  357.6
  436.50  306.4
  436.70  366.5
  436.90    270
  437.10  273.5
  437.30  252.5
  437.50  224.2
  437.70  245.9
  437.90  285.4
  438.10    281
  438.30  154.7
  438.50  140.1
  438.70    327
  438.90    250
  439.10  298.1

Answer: 1.09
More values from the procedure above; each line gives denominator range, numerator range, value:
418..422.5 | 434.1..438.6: 1.32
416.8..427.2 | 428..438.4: 1.27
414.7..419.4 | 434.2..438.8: 1.33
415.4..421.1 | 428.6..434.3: 1.10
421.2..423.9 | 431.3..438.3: 1.77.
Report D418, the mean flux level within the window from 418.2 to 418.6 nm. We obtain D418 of 224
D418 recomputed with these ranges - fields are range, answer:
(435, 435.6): 256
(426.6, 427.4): 204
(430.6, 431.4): 174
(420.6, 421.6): 253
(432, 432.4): 270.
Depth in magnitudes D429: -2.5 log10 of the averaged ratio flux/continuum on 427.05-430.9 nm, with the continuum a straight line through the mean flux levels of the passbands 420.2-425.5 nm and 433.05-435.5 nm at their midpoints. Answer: 0.36 mag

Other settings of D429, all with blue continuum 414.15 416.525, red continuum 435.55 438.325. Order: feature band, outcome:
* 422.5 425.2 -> 0.335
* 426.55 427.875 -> 0.326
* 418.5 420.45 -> 0.068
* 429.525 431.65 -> 0.358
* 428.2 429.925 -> 0.247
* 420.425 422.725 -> 0.143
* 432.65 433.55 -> -0.207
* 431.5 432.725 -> 0.114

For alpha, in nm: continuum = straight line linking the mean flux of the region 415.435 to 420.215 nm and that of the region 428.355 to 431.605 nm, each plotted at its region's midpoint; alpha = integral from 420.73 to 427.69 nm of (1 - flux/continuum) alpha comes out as 0.42 nm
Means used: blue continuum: 223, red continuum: 196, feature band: 196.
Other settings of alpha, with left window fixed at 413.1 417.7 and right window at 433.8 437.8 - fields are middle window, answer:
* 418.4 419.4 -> 0.02 nm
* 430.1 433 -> 0.61 nm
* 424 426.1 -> 0.33 nm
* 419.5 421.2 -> -0.02 nm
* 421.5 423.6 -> 0.79 nm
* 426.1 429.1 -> 0.62 nm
